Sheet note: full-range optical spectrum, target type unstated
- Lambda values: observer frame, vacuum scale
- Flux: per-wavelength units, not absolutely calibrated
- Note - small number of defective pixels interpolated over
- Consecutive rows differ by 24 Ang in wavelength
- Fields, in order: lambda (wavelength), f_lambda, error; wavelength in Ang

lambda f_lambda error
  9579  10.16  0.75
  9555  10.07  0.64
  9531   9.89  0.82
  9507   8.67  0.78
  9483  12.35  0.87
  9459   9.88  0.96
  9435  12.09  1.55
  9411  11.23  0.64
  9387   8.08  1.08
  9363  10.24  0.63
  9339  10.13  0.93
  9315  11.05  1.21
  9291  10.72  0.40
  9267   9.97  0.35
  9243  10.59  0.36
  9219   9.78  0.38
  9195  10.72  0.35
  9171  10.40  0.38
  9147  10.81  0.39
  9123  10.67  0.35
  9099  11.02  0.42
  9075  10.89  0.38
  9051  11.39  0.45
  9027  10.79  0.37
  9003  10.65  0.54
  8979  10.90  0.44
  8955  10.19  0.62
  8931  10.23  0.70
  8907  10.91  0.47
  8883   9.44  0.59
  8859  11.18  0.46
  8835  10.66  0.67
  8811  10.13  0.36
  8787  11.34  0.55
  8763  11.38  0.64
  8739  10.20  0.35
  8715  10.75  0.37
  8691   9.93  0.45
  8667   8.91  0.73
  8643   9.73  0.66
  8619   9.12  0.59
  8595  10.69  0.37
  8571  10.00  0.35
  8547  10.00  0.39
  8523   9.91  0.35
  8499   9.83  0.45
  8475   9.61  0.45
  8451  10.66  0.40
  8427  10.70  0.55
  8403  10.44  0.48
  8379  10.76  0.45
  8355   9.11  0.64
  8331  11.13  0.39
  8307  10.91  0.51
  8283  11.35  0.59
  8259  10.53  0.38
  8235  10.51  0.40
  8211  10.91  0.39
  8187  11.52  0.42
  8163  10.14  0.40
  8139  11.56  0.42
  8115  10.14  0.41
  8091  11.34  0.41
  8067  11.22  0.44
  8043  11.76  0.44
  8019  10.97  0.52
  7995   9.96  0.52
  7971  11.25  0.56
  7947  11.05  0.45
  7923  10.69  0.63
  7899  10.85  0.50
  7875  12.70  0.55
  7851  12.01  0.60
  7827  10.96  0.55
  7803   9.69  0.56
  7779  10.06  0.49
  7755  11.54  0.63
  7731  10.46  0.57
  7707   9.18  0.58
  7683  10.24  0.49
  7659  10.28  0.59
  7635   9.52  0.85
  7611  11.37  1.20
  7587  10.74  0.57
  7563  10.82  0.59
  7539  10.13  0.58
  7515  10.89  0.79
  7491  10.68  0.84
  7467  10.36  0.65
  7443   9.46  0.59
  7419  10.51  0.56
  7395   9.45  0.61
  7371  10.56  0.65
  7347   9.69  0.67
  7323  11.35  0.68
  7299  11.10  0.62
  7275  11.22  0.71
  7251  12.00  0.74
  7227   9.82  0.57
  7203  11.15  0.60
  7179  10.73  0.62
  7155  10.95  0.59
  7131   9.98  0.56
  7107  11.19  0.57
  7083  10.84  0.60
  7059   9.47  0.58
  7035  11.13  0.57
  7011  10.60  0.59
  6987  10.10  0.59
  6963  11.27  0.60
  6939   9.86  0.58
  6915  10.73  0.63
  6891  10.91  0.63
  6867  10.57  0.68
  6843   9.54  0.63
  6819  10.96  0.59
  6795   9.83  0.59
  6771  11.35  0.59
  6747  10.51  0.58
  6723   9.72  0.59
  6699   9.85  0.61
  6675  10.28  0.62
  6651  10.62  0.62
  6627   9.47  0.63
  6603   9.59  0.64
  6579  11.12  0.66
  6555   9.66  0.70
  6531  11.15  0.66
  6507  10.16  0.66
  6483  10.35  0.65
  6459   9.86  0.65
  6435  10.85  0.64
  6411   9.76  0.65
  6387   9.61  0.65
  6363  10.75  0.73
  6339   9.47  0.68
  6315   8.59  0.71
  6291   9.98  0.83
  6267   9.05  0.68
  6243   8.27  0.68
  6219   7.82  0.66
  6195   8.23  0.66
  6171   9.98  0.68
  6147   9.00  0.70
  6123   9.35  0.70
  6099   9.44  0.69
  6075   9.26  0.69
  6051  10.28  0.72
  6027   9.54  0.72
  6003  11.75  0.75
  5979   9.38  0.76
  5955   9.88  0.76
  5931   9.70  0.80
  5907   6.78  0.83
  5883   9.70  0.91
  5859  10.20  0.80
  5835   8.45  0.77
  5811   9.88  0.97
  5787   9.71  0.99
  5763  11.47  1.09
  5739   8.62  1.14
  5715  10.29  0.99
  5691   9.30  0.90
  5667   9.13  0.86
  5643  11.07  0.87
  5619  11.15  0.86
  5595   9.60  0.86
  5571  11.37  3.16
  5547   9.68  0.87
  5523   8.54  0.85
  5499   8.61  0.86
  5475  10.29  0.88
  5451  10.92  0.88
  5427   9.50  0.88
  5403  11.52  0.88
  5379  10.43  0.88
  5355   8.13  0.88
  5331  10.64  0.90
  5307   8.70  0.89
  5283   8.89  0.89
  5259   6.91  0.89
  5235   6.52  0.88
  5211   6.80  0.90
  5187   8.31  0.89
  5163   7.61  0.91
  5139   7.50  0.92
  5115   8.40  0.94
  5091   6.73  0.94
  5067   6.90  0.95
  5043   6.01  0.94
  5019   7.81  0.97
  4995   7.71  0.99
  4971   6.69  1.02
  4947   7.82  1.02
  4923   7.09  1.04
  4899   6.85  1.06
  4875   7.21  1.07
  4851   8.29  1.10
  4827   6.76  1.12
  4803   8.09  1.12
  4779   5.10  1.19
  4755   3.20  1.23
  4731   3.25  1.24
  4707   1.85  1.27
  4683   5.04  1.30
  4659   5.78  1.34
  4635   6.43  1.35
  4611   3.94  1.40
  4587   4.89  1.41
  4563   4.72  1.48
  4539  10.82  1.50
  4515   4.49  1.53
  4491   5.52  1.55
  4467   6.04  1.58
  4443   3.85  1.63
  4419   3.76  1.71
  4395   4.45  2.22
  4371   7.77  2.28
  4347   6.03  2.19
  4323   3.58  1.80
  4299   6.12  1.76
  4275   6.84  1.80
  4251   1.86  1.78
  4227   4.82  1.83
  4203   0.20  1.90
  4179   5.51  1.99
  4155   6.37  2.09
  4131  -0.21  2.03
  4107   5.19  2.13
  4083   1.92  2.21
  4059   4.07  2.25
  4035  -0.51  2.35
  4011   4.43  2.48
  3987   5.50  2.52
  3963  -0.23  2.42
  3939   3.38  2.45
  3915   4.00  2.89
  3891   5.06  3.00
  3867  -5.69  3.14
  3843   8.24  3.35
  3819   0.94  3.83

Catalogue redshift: 0.20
